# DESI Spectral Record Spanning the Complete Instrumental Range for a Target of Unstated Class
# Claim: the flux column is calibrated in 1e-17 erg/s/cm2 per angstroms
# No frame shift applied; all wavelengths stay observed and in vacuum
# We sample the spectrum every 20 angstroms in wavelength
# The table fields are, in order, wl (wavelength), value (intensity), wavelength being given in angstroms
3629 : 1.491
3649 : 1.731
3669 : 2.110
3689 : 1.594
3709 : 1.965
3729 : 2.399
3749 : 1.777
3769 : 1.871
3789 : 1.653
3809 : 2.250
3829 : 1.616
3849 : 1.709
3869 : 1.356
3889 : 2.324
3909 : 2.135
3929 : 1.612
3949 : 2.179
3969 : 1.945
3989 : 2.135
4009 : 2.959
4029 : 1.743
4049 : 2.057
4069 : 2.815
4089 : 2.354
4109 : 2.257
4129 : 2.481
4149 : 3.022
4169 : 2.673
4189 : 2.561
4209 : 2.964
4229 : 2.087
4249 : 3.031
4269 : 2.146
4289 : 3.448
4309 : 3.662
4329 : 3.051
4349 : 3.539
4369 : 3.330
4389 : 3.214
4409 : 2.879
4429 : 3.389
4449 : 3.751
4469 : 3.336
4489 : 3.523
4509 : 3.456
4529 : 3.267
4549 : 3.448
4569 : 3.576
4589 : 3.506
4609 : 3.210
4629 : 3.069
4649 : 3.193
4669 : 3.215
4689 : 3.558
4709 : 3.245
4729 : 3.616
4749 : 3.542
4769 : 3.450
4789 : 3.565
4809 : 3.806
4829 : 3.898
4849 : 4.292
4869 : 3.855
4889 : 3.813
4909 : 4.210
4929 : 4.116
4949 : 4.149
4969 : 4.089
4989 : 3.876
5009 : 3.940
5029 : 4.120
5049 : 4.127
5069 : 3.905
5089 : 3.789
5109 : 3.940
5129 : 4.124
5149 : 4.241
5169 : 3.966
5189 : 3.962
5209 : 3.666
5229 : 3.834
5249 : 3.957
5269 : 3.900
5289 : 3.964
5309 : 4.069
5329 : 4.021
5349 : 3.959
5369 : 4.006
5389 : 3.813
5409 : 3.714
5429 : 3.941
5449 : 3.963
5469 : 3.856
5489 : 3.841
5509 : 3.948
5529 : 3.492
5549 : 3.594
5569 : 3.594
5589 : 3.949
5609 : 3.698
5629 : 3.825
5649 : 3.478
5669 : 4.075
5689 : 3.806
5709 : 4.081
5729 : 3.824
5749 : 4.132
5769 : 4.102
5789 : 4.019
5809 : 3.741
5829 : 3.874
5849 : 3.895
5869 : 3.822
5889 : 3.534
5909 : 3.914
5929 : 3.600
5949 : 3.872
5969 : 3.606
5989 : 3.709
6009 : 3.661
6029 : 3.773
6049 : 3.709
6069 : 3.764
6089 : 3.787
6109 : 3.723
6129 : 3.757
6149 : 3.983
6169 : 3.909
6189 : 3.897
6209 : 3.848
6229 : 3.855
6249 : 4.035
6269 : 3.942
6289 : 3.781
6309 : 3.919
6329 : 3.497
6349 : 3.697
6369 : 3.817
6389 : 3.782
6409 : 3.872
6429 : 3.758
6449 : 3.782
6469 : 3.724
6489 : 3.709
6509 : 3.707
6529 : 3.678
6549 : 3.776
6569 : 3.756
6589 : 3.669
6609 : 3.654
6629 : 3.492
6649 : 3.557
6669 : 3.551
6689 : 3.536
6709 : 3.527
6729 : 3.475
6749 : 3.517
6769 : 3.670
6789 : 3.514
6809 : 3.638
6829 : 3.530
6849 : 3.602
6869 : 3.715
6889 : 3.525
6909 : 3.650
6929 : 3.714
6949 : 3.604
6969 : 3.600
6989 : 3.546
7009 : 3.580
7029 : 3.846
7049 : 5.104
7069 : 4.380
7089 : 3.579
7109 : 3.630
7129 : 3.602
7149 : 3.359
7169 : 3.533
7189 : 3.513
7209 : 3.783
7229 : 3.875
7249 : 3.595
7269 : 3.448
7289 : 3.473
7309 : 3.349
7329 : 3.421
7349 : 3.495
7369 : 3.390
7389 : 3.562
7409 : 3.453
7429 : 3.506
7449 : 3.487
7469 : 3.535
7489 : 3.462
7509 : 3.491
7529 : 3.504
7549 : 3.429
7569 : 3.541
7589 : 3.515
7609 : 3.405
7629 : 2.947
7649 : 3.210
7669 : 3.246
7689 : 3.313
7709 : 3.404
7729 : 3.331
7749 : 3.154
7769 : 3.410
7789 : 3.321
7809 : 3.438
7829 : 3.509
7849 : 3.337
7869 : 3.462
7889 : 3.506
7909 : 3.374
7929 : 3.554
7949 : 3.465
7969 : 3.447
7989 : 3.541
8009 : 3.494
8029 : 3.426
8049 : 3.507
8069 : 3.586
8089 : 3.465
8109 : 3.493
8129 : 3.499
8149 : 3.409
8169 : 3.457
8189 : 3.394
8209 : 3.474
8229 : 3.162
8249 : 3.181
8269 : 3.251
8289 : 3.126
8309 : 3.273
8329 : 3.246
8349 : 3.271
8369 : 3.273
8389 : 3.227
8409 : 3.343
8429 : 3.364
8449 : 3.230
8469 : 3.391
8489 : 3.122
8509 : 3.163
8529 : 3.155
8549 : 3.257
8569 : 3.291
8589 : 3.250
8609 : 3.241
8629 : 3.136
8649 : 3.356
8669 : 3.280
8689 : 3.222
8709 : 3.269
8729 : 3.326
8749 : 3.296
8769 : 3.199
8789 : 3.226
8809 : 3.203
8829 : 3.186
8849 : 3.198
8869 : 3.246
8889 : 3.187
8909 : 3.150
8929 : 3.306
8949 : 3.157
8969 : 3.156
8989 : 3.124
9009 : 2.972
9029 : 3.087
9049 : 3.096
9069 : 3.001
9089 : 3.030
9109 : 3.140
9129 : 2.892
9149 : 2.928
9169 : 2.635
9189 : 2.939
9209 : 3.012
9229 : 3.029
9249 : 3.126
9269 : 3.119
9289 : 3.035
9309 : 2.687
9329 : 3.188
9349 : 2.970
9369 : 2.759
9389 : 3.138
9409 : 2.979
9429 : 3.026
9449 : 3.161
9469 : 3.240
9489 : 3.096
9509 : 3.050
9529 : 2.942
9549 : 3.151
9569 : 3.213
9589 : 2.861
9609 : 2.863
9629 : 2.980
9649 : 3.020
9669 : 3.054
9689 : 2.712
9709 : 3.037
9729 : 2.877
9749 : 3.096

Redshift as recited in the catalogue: 0.074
